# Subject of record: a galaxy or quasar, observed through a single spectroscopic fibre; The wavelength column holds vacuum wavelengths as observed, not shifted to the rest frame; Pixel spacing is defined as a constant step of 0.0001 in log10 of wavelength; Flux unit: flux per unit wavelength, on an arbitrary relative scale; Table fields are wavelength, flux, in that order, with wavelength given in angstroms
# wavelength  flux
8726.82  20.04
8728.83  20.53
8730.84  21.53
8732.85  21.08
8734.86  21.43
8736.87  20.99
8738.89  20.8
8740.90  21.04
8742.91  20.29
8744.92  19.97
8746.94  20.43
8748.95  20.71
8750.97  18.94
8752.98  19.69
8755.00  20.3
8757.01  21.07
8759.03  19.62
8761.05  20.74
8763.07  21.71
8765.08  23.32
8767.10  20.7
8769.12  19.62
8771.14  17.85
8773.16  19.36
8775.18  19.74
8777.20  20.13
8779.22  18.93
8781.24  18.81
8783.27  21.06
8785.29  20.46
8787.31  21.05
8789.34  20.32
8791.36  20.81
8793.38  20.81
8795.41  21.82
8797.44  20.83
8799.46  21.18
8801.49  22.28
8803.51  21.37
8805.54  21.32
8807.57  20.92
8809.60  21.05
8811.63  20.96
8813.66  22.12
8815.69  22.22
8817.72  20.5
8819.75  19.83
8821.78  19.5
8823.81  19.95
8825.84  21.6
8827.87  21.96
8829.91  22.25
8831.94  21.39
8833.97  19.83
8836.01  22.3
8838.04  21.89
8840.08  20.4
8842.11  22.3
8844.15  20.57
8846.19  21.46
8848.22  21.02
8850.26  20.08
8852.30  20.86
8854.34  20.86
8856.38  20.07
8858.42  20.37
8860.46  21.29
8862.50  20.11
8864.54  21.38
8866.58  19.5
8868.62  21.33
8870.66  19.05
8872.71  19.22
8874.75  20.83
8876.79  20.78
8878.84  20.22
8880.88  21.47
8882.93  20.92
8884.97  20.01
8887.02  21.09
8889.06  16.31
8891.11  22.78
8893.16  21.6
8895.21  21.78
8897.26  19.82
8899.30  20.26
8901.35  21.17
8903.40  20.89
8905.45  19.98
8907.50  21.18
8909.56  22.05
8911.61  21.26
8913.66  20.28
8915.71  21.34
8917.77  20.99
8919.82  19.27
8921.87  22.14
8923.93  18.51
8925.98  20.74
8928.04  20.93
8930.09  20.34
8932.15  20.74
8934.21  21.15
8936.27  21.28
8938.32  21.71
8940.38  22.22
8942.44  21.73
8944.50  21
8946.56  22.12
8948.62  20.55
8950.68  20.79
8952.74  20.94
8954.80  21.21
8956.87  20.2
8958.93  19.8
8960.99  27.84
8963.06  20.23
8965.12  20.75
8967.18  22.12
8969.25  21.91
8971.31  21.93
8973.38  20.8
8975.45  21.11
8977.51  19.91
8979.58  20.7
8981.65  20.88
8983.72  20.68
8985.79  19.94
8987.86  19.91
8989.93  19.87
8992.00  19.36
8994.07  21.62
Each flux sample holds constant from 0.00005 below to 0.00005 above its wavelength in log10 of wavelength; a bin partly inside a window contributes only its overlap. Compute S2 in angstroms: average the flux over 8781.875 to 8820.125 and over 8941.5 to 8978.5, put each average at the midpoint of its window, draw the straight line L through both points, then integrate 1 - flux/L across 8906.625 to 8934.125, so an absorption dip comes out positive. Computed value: 0.71 angstroms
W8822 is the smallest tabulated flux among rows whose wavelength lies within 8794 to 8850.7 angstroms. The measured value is 19.5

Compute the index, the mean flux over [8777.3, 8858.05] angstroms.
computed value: 20.9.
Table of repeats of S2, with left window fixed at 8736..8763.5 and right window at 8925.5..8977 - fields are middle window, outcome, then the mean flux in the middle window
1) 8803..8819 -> -0.4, 21.3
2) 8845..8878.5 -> 0.7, 20.5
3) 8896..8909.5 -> 0.3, 20.7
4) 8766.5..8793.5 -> 0.8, 19.9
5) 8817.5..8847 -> -0.4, 21.1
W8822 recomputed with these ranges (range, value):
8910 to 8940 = 18.51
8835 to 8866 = 20.07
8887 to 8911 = 16.31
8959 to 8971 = 20.23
